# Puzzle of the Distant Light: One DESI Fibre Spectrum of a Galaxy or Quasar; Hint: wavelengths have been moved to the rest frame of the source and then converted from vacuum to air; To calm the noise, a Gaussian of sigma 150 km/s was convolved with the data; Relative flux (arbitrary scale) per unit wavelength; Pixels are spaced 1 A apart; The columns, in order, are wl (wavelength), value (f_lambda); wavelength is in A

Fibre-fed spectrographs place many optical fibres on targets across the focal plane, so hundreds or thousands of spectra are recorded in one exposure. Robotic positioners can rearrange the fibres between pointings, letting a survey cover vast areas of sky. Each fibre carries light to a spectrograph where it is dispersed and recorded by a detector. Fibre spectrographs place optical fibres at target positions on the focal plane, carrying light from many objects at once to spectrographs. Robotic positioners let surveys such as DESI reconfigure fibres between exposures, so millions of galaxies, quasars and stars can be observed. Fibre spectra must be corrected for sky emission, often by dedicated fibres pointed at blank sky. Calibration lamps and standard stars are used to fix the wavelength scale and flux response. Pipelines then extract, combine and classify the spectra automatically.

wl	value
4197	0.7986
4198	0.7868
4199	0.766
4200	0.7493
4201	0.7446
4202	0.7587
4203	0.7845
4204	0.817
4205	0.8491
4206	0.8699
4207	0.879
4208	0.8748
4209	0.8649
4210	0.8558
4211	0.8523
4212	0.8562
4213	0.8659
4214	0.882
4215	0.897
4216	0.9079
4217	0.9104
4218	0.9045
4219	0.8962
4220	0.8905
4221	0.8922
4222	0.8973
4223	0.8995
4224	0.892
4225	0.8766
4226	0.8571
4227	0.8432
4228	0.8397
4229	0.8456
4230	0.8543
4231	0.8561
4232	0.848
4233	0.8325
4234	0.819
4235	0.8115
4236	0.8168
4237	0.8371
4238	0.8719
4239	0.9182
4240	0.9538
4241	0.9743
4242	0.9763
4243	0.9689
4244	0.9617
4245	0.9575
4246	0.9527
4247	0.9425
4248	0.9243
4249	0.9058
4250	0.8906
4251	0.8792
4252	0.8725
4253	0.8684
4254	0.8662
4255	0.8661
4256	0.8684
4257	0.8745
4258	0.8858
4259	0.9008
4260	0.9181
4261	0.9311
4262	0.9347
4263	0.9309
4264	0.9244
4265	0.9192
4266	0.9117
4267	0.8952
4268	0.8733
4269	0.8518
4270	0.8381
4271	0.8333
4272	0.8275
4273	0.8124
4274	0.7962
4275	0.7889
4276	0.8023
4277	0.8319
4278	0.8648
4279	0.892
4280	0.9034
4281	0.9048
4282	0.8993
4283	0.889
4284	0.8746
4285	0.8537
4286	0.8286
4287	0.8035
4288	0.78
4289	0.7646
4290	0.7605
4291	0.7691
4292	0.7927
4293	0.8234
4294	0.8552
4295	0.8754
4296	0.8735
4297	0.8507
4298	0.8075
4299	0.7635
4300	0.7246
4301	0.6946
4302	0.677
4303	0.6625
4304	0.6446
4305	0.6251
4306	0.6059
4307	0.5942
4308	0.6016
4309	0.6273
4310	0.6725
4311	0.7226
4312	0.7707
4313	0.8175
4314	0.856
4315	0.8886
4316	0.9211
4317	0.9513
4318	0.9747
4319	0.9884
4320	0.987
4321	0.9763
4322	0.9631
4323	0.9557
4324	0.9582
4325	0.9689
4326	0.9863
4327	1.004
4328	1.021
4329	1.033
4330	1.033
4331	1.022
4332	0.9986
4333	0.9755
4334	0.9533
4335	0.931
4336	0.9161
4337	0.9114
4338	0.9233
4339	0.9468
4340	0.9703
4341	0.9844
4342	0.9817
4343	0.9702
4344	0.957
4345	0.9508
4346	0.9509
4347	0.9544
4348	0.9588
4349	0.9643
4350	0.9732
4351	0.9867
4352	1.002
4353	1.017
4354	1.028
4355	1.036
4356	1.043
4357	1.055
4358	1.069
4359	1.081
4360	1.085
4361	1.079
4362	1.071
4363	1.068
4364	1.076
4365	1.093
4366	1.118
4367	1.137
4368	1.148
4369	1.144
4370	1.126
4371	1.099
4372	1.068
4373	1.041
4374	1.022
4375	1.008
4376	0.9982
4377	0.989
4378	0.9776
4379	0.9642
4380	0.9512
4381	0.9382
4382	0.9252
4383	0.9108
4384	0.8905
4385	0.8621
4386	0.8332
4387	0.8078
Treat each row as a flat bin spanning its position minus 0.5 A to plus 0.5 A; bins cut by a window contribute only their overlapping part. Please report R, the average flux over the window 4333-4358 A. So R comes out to 0.976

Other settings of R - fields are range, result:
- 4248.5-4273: 0.885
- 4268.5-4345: 0.858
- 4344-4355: 0.98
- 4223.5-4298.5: 0.869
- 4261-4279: 0.864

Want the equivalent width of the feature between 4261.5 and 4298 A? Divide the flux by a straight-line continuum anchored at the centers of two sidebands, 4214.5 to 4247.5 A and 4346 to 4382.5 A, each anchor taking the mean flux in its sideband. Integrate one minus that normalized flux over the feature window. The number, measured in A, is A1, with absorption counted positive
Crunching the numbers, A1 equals 3.6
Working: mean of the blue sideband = 0.891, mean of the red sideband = 1.03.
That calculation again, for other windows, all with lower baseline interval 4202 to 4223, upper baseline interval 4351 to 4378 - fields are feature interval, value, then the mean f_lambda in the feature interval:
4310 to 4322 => 1.34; 0.889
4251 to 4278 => 1.89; 0.87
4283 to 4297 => 2.10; 0.823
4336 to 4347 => 0.86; 0.953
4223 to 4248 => 0.30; 0.889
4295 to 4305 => 2.40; 0.745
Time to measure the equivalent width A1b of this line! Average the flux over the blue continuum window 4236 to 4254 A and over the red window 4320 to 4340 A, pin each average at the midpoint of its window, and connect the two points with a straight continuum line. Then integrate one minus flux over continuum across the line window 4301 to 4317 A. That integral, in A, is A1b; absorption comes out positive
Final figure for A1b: 4.00 A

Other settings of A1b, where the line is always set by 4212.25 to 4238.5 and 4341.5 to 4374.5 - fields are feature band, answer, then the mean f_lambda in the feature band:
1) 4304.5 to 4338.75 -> 3.7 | 0.887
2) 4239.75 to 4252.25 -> -0.6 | 0.936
